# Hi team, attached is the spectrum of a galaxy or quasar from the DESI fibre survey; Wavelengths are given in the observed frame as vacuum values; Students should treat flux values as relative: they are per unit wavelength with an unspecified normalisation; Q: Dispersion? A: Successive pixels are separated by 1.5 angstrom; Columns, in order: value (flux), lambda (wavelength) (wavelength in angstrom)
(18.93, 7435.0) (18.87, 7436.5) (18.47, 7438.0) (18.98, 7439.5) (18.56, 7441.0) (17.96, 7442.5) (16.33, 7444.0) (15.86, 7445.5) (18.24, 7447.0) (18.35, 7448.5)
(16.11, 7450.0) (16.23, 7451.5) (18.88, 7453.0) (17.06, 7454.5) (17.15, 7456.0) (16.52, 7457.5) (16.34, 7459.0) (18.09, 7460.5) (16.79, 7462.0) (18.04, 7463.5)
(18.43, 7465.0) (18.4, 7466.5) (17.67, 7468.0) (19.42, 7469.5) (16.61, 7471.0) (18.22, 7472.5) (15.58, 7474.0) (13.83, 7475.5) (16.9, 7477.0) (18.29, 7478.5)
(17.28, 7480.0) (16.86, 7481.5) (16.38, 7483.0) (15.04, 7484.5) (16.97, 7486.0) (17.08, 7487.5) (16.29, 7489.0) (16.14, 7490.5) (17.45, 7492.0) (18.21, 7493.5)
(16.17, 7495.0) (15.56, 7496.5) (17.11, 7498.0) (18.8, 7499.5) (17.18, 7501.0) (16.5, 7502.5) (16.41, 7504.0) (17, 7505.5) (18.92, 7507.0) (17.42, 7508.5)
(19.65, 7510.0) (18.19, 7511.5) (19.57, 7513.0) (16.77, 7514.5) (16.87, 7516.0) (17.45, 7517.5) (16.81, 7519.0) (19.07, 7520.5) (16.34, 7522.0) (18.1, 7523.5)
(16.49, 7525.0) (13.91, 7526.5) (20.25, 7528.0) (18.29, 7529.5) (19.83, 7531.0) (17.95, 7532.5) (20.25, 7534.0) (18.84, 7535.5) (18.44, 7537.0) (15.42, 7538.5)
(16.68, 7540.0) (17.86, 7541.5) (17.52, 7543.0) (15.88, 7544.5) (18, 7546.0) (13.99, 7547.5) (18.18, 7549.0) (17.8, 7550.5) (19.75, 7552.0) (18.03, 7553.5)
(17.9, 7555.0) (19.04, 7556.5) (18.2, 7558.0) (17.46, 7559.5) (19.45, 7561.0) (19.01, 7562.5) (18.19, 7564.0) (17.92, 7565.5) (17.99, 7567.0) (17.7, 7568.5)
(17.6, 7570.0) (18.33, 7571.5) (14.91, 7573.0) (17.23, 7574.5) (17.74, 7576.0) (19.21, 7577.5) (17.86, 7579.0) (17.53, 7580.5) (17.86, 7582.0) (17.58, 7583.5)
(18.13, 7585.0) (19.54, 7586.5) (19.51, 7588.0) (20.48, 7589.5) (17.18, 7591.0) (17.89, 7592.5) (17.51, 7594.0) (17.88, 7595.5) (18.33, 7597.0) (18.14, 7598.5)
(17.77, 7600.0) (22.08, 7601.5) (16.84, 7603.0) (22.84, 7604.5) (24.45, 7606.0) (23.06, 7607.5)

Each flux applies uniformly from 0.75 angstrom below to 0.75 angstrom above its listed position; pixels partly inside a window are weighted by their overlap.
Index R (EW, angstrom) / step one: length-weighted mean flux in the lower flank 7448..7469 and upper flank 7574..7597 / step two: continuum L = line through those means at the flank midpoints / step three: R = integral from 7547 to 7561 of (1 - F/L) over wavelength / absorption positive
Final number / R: 0.05 angstrom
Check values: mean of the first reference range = 17.4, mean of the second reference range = 18.2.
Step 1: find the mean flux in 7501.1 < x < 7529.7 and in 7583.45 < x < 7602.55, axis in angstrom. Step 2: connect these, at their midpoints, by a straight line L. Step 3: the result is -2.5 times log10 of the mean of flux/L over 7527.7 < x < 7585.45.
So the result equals 0.01 mag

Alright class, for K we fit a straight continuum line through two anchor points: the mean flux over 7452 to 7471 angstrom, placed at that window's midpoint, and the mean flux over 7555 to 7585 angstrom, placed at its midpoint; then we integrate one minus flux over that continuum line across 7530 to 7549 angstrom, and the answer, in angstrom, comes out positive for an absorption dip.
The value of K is 0.29 angstrom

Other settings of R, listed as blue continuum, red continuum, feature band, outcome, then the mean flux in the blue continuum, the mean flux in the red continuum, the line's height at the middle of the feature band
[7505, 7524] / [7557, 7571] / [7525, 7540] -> 0.01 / 17.9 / 18.2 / 18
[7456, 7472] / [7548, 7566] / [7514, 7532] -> 0.55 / 17.6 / 18.4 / 18.1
